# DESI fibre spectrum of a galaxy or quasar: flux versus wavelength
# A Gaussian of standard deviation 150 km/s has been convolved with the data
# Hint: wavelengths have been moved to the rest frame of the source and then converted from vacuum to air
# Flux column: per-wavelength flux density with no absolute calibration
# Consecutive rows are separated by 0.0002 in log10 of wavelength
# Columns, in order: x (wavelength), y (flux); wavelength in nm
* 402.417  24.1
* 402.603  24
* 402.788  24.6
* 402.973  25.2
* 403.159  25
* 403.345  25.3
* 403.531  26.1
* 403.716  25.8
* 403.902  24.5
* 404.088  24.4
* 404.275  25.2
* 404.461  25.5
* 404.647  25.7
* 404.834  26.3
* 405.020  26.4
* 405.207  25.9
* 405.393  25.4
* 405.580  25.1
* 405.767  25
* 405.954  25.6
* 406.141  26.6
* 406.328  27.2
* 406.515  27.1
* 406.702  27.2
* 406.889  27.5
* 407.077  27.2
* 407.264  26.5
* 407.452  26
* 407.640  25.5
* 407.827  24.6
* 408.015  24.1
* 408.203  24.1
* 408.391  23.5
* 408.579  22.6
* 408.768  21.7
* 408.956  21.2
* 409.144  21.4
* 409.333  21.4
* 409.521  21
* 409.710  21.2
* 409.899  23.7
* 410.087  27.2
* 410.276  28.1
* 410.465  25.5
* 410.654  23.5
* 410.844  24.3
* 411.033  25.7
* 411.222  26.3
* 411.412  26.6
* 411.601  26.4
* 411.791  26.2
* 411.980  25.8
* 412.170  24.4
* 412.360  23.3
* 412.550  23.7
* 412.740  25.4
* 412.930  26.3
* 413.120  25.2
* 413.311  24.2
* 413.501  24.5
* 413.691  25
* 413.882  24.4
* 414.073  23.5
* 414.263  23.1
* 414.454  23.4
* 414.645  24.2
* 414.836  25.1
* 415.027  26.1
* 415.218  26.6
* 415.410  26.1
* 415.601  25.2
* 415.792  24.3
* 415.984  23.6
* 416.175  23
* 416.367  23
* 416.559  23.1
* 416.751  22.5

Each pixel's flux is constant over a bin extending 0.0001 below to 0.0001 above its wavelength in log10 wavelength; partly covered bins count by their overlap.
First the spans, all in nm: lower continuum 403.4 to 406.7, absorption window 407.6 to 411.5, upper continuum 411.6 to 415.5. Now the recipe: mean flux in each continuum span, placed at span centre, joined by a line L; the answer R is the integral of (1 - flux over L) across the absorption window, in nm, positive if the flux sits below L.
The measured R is 0.21 nm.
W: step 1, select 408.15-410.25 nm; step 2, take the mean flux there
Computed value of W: 22.8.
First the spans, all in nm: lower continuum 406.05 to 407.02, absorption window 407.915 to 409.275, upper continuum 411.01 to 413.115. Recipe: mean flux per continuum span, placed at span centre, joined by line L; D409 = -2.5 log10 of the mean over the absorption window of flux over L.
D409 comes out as 0.172 mag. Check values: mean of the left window 27.1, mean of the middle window 22.6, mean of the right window 25.4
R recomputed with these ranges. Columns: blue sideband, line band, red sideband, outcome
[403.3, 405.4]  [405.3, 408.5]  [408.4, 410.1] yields -0.26 nm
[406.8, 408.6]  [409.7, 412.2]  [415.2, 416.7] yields -0.07 nm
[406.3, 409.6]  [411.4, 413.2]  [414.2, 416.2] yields -0.05 nm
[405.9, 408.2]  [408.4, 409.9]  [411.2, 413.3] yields 0.24 nm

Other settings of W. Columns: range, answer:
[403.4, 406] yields 25.5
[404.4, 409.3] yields 25.1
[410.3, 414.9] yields 24.9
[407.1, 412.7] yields 24.4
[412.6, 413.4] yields 25.2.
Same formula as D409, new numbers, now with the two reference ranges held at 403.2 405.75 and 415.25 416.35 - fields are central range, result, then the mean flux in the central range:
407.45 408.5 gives 0.029 mag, 24.5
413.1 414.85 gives 0.020 mag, 24.2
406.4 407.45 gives -0.073 mag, 27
